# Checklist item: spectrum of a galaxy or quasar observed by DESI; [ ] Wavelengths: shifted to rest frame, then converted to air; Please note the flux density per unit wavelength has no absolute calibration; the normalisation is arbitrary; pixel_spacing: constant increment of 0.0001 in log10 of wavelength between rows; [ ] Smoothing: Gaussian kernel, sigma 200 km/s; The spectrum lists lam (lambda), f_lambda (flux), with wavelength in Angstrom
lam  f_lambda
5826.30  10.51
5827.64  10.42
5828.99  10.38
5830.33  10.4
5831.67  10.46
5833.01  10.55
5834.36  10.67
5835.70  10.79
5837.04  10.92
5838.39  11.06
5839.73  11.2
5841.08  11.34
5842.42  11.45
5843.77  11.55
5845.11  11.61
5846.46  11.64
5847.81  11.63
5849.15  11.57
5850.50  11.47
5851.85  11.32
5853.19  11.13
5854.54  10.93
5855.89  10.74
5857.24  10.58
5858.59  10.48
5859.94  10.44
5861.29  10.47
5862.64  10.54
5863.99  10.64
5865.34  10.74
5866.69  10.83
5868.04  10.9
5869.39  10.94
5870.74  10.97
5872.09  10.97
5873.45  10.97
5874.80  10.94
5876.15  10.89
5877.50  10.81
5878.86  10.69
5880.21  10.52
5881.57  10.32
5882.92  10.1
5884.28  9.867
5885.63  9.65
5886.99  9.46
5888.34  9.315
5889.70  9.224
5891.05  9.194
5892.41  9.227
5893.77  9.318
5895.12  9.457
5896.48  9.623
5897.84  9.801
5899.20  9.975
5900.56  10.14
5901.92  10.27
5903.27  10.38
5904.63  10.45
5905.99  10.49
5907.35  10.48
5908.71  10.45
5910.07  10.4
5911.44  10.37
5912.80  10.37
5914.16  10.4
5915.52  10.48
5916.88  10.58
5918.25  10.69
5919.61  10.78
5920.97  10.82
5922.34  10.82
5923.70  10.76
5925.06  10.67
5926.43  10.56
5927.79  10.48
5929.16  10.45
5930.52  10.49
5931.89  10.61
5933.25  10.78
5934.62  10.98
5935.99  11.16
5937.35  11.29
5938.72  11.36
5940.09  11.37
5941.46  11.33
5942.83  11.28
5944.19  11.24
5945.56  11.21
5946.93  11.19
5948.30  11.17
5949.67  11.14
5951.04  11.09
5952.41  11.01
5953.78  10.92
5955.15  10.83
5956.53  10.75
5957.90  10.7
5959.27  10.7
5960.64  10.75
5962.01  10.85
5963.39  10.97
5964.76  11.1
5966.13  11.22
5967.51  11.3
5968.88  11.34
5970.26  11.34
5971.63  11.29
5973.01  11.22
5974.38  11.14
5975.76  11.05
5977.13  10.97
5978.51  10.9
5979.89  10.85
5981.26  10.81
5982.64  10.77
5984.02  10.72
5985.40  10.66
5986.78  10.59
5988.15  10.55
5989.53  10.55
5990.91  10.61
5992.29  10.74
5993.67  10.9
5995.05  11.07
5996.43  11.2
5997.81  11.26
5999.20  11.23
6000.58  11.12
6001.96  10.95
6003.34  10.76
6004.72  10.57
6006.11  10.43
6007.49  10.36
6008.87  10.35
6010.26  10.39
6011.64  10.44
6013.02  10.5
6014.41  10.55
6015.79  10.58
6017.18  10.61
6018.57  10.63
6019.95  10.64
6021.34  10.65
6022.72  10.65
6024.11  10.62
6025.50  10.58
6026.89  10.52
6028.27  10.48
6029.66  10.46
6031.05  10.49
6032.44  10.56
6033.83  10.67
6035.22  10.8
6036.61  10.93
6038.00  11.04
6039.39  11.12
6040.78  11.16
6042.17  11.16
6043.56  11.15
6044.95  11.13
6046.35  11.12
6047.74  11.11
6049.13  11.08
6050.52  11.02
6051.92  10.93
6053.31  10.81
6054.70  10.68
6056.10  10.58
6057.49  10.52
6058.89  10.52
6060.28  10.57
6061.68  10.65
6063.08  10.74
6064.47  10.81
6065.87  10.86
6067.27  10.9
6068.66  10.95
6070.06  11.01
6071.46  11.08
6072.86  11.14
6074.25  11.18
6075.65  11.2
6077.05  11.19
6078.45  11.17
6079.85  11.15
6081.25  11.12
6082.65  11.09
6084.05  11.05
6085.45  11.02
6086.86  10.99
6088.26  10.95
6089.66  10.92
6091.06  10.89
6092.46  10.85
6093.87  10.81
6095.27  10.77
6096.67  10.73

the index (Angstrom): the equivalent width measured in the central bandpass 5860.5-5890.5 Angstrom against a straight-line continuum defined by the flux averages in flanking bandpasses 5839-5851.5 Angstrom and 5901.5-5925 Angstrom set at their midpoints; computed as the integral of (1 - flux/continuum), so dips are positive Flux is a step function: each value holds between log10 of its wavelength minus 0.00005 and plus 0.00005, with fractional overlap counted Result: 1.7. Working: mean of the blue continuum 11.5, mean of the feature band 10.4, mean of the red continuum 10.5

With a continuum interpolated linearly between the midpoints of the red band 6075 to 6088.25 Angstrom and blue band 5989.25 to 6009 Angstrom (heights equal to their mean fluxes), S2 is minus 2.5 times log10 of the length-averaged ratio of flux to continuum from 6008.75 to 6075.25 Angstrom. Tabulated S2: 0.02 mag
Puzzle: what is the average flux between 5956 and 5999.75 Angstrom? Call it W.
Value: 10.9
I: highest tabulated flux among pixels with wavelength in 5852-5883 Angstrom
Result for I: 11.13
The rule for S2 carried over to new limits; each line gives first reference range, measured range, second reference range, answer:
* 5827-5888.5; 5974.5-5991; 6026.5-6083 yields 0.01 mag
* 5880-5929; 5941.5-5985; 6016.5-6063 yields -0.06 mag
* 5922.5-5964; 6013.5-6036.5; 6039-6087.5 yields 0.04 mag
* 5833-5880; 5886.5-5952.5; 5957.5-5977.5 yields 0.05 mag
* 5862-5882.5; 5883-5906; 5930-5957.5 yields 0.12 mag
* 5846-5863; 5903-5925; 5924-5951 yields 0.04 mag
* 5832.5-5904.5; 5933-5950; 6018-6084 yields -0.05 mag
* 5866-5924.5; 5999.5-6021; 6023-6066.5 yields 0.01 mag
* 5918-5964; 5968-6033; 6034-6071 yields 0.01 mag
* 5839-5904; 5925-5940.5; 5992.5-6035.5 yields -0.02 mag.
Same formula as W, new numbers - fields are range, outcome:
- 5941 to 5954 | 11.2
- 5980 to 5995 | 10.7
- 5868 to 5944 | 10.5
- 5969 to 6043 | 10.8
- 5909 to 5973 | 10.9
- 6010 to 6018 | 10.5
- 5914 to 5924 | 10.7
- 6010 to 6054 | 10.8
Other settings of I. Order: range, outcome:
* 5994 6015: 11.26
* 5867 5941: 11.37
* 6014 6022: 10.65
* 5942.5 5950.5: 11.28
